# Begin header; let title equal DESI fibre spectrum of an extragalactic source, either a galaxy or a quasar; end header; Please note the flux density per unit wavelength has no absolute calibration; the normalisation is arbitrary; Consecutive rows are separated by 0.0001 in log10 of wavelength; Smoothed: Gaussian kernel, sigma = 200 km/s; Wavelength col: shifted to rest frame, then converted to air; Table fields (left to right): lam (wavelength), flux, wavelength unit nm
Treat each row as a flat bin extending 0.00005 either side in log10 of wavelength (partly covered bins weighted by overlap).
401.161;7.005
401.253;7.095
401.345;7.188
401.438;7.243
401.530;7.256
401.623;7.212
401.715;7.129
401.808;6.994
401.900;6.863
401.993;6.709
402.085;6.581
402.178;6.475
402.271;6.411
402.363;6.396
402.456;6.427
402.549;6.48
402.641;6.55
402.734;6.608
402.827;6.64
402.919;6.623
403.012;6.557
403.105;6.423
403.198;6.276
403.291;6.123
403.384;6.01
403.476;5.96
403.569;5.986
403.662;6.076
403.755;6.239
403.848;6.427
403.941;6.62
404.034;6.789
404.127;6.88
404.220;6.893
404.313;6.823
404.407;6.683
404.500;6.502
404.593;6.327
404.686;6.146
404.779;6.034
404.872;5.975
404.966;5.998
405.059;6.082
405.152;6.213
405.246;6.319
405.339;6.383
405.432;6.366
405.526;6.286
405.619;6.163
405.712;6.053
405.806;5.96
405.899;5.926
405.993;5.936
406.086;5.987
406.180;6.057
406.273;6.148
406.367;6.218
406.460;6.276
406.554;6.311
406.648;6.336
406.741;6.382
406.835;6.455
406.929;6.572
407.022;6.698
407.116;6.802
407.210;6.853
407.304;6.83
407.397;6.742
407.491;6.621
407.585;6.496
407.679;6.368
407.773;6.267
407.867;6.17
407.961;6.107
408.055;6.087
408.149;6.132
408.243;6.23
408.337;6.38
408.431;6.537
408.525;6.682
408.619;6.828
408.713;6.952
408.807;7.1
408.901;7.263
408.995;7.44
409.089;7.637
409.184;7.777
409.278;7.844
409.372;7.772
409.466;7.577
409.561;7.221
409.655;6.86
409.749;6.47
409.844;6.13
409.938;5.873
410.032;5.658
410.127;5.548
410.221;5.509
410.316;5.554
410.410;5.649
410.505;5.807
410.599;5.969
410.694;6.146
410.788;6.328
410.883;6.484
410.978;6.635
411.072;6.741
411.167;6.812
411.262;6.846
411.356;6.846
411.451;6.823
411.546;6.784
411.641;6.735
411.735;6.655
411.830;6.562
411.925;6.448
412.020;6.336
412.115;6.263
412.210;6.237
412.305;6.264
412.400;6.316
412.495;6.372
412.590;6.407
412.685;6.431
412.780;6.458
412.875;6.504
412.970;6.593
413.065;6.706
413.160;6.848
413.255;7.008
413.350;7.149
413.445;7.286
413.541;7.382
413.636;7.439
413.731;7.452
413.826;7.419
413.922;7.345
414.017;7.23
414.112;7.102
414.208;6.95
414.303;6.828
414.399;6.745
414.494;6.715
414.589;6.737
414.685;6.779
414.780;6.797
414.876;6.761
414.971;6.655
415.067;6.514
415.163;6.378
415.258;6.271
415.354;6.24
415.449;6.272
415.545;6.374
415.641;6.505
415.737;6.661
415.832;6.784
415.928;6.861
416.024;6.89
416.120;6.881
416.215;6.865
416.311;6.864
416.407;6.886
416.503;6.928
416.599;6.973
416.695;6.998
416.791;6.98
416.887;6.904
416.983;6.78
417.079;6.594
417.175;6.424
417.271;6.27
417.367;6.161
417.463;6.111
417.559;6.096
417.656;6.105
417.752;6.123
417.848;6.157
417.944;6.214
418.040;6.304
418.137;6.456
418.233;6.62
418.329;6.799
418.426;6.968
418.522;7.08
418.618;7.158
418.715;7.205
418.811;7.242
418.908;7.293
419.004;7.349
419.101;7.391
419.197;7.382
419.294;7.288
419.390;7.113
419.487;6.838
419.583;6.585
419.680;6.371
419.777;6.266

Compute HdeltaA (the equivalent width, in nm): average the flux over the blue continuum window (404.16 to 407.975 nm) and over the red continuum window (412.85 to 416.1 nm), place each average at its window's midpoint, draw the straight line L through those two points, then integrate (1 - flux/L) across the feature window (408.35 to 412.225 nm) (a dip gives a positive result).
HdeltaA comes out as -0.02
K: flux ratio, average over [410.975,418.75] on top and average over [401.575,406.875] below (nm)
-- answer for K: 1.05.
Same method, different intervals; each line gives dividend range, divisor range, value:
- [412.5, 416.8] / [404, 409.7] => 1.04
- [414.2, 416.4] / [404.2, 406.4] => 1.07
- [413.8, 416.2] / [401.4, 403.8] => 1.03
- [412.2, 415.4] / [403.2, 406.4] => 1.08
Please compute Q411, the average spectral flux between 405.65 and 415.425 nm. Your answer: 6.59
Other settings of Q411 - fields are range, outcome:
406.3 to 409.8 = 6.73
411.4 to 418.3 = 6.67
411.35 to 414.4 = 6.78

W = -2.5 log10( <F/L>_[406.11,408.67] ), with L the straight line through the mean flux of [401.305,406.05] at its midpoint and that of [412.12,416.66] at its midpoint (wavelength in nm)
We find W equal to 0.023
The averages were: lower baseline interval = 6.45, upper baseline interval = 6.76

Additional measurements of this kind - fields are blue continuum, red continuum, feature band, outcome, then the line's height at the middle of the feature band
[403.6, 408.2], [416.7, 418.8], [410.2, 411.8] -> 0.01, 6.44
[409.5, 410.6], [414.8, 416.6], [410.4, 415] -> -0.06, 6.33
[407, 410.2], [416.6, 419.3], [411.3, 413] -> 0.03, 6.71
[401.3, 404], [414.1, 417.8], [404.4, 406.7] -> 0.07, 6.58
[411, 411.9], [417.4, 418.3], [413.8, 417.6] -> -0.05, 6.42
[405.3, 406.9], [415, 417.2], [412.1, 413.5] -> -0.01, 6.53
